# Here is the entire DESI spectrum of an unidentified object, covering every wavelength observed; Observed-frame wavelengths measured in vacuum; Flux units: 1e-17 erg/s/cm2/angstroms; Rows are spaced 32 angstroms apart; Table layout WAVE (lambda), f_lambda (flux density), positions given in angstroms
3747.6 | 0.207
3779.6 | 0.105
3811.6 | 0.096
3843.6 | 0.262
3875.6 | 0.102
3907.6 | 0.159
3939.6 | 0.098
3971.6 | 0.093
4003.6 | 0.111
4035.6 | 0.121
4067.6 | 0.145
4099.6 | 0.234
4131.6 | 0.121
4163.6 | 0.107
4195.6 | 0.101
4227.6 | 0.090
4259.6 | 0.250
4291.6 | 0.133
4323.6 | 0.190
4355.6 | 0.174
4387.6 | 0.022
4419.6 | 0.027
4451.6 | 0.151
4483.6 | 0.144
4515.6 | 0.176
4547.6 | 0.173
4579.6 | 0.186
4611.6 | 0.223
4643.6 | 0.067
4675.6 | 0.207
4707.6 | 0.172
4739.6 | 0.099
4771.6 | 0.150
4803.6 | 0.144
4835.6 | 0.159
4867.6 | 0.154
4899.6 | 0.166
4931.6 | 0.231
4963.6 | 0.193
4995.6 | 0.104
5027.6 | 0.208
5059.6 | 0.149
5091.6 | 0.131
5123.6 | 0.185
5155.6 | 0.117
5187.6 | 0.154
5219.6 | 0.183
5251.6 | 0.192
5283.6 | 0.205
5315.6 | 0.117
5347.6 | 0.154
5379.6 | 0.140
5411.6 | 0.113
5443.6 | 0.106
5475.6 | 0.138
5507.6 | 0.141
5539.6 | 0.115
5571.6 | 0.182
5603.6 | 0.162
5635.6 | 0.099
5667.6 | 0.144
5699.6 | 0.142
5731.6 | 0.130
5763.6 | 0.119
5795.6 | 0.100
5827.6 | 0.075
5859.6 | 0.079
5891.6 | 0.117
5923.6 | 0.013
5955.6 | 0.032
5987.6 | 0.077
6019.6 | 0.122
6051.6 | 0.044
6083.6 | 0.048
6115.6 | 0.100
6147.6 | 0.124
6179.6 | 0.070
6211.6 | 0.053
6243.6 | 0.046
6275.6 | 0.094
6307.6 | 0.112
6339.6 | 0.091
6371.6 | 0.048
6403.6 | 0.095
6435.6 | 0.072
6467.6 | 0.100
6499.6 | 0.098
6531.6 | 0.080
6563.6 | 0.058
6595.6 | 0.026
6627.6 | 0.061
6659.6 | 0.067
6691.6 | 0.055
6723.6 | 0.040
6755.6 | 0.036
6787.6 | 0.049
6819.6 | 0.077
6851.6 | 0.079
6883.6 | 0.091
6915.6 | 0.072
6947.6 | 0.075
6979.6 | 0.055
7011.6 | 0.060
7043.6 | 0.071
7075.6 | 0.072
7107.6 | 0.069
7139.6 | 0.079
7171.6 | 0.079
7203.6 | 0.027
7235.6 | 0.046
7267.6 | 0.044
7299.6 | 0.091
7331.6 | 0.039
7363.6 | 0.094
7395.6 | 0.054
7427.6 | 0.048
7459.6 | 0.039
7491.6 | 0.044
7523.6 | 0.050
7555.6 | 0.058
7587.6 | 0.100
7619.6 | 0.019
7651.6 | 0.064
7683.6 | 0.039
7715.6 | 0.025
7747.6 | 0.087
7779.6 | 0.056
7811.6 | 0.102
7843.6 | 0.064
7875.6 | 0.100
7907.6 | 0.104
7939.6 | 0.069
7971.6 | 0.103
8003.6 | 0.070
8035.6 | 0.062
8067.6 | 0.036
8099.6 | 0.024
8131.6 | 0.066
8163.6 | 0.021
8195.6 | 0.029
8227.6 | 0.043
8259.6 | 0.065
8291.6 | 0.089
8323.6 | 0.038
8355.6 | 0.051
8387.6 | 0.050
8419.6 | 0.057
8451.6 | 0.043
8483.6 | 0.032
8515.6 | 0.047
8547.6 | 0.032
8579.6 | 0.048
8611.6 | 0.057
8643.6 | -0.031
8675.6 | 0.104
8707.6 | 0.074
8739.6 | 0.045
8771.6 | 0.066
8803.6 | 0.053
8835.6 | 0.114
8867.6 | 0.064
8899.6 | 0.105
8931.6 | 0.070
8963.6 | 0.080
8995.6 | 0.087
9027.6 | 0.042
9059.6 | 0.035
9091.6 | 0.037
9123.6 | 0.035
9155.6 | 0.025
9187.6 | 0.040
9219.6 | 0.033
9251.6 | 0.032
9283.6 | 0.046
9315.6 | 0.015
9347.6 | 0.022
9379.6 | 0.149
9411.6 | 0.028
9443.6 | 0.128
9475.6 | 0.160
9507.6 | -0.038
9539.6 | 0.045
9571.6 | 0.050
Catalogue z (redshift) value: 0.50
